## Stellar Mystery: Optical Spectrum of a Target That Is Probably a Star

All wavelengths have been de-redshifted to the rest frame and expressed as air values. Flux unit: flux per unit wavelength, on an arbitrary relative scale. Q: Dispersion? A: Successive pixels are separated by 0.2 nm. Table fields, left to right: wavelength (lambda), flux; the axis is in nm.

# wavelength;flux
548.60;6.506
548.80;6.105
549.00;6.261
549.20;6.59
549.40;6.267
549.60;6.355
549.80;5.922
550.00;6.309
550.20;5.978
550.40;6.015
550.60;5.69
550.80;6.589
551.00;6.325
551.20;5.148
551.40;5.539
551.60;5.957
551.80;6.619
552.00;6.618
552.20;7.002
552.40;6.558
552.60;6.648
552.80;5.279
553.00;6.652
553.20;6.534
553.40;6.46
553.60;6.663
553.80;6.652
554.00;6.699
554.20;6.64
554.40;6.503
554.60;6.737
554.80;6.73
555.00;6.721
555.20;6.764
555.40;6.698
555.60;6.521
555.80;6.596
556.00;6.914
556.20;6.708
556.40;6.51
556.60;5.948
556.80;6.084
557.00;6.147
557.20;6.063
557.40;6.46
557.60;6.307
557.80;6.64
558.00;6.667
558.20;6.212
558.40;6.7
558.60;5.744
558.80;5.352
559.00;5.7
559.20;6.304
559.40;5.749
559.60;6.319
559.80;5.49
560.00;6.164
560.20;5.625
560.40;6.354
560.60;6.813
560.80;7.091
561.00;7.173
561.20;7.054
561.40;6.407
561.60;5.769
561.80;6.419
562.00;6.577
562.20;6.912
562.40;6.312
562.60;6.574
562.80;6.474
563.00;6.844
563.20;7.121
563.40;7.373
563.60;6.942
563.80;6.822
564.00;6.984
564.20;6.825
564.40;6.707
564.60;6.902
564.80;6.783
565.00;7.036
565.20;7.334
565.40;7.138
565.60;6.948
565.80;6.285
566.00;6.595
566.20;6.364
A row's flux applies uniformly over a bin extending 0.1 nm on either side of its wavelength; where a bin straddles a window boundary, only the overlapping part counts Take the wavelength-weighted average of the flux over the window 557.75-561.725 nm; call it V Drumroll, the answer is 6.26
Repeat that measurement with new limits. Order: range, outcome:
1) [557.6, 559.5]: 6.13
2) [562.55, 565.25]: 6.91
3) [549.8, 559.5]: 6.33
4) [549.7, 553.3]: 6.19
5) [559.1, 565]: 6.59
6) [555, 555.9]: 6.65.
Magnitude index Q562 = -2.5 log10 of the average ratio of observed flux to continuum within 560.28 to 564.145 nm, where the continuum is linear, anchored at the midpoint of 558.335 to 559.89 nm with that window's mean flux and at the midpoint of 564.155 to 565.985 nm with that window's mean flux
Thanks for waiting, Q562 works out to -0.05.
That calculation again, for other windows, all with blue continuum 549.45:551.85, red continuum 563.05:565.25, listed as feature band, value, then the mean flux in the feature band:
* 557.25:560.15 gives 0.080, 6.12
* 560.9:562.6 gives 0.037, 6.58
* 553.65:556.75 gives -0.045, 6.61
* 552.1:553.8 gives -0.050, 6.48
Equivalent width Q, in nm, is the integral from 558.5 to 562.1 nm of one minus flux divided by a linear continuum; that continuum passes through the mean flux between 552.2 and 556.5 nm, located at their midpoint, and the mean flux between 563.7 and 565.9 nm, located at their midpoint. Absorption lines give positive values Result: 0.284 nm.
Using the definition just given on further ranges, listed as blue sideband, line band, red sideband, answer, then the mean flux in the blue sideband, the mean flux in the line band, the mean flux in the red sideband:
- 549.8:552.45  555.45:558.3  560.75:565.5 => 0.025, 6.16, 6.42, 6.81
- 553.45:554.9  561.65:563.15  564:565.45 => 0.068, 6.65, 6.58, 6.96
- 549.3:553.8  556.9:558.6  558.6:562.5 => -0.025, 6.24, 6.36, 6.28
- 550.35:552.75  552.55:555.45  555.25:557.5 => -0.106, 6.21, 6.55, 6.43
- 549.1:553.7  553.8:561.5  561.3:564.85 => 0.101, 6.25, 6.41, 6.71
